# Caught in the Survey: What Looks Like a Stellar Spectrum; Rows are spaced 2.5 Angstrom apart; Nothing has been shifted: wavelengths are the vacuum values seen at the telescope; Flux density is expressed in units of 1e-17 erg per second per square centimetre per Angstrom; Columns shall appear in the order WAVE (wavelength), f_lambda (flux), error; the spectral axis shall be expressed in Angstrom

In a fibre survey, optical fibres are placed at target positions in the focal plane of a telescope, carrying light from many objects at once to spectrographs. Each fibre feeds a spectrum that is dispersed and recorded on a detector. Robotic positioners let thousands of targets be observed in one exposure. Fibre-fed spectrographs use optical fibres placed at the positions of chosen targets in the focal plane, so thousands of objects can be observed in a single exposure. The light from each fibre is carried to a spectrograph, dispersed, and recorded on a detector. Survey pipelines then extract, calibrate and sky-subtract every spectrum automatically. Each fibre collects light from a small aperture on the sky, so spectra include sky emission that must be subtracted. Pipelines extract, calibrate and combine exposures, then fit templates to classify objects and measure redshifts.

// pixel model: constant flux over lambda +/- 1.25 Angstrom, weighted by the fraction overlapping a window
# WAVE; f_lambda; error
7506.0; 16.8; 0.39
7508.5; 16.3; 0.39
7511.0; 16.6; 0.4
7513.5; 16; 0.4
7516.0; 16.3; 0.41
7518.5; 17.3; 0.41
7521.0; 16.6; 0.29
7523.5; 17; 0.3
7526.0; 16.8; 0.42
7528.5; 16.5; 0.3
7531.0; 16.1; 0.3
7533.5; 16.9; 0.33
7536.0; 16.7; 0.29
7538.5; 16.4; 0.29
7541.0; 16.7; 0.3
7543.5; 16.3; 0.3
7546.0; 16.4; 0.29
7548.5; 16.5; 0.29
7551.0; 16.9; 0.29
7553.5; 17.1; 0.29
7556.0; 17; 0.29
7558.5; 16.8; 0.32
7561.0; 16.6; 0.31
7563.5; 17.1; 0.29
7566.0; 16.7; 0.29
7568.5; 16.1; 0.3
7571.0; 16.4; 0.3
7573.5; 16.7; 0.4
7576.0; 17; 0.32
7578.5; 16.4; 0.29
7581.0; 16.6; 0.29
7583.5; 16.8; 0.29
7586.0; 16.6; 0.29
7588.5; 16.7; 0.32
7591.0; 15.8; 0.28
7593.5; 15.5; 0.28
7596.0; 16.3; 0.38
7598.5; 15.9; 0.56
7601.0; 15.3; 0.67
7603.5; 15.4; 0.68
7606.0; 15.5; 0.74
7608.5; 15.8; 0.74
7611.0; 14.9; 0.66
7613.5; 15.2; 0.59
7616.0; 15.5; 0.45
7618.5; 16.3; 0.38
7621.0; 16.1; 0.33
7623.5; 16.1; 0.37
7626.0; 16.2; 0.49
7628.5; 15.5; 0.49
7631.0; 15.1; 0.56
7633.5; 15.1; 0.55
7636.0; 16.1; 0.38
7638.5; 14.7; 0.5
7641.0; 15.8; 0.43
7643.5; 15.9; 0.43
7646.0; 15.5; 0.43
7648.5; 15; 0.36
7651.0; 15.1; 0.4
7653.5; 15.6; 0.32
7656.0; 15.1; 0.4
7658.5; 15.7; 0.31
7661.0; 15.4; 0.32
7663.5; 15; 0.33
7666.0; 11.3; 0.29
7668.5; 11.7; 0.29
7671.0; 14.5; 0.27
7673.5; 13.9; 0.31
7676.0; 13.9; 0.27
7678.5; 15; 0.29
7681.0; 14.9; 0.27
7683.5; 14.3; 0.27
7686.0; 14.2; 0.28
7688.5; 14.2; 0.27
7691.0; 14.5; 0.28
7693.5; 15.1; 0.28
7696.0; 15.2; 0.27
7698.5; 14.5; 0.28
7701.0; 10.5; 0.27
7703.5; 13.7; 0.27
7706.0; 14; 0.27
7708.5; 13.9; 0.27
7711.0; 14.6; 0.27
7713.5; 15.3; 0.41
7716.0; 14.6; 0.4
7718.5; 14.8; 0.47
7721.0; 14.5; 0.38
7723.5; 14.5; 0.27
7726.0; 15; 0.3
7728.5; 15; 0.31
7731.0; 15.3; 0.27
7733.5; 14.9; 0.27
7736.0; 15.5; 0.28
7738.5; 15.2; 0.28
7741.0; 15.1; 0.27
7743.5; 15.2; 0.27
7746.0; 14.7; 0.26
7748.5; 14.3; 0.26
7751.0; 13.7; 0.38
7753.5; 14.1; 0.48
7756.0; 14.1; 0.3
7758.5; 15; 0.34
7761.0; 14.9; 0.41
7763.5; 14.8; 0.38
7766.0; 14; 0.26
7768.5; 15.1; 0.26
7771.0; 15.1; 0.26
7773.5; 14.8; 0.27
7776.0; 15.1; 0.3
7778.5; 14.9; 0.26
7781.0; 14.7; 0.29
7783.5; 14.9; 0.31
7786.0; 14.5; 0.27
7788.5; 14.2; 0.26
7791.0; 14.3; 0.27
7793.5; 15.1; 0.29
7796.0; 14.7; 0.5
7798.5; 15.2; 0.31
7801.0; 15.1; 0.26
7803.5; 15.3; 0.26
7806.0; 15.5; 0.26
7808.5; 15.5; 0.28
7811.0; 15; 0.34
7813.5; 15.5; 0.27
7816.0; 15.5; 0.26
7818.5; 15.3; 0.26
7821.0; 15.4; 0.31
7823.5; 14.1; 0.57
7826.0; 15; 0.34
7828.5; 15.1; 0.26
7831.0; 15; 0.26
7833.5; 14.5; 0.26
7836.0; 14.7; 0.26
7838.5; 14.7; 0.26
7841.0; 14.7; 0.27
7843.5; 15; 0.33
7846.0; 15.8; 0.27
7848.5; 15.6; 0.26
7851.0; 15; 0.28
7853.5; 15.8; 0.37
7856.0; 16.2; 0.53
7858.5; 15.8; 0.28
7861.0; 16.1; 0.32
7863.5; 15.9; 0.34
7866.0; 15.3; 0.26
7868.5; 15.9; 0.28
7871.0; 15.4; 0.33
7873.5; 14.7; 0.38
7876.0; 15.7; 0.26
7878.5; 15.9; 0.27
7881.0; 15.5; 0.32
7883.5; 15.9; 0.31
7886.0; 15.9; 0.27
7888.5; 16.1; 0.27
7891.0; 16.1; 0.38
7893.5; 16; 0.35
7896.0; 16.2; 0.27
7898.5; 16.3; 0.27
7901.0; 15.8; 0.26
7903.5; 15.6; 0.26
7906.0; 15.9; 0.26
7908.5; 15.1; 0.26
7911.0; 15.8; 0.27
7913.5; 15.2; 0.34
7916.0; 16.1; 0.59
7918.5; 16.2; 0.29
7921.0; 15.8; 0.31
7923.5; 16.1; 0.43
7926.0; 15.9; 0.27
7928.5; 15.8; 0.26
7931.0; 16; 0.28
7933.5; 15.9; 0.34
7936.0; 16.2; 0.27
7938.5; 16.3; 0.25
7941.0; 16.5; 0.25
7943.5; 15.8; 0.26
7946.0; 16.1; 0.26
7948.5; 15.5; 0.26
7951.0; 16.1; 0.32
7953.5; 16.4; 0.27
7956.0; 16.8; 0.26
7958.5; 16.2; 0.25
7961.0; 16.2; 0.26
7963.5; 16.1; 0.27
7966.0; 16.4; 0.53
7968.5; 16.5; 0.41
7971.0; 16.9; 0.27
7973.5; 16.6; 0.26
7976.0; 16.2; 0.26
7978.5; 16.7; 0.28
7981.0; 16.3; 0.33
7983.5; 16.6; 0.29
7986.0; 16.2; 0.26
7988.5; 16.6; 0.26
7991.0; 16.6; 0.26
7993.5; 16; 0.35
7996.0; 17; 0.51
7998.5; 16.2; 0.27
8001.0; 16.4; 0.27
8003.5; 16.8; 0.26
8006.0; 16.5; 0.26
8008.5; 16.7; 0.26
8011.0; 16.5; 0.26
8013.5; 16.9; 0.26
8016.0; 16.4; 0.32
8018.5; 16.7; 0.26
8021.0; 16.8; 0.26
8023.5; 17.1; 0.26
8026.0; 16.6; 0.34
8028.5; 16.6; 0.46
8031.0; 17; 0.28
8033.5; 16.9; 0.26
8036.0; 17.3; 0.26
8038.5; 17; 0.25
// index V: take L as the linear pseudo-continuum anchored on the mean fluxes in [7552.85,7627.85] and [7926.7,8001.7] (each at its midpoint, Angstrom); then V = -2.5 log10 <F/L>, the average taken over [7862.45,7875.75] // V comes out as 0.06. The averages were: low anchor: 16.2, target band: 15.5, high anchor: 16.3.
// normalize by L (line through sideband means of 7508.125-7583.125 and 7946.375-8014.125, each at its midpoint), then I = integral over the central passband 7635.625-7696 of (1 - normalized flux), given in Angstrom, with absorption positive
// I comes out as 6.93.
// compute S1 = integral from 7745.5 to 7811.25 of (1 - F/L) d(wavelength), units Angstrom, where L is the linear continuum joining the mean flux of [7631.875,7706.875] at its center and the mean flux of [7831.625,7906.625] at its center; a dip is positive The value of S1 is 1.5 Angstrom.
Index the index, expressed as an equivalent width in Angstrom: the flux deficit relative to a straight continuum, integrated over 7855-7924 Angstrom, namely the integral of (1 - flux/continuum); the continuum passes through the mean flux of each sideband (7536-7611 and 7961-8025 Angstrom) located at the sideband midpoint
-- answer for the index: 2.93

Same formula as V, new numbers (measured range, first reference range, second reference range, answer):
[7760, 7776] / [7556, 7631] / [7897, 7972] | 0.09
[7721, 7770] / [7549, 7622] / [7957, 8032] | 0.11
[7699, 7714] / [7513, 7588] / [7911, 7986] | 0.21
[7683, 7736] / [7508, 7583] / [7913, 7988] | 0.14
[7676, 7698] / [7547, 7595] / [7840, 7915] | 0.11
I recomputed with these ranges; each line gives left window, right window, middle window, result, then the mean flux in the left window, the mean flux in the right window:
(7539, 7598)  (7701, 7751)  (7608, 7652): 0.7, 16.6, 14.6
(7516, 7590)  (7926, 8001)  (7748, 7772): 2.9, 16.7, 16.3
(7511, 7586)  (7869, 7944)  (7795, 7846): 3.1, 16.6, 15.9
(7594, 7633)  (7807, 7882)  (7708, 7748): 1.6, 15.7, 15.3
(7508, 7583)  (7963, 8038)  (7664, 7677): 2.7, 16.6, 16.6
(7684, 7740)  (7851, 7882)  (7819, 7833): 0.4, 14.5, 15.7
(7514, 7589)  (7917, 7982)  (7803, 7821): 1.1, 16.7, 16.2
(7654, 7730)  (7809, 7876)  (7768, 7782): -0.1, 14.3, 15.3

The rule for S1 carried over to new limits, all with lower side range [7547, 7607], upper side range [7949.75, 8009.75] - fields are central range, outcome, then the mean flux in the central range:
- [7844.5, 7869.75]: 1.1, 15.7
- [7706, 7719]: 1.5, 14.6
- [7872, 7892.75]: 0.9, 15.7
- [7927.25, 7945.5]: 0.4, 16.1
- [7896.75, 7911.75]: 0.6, 15.8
